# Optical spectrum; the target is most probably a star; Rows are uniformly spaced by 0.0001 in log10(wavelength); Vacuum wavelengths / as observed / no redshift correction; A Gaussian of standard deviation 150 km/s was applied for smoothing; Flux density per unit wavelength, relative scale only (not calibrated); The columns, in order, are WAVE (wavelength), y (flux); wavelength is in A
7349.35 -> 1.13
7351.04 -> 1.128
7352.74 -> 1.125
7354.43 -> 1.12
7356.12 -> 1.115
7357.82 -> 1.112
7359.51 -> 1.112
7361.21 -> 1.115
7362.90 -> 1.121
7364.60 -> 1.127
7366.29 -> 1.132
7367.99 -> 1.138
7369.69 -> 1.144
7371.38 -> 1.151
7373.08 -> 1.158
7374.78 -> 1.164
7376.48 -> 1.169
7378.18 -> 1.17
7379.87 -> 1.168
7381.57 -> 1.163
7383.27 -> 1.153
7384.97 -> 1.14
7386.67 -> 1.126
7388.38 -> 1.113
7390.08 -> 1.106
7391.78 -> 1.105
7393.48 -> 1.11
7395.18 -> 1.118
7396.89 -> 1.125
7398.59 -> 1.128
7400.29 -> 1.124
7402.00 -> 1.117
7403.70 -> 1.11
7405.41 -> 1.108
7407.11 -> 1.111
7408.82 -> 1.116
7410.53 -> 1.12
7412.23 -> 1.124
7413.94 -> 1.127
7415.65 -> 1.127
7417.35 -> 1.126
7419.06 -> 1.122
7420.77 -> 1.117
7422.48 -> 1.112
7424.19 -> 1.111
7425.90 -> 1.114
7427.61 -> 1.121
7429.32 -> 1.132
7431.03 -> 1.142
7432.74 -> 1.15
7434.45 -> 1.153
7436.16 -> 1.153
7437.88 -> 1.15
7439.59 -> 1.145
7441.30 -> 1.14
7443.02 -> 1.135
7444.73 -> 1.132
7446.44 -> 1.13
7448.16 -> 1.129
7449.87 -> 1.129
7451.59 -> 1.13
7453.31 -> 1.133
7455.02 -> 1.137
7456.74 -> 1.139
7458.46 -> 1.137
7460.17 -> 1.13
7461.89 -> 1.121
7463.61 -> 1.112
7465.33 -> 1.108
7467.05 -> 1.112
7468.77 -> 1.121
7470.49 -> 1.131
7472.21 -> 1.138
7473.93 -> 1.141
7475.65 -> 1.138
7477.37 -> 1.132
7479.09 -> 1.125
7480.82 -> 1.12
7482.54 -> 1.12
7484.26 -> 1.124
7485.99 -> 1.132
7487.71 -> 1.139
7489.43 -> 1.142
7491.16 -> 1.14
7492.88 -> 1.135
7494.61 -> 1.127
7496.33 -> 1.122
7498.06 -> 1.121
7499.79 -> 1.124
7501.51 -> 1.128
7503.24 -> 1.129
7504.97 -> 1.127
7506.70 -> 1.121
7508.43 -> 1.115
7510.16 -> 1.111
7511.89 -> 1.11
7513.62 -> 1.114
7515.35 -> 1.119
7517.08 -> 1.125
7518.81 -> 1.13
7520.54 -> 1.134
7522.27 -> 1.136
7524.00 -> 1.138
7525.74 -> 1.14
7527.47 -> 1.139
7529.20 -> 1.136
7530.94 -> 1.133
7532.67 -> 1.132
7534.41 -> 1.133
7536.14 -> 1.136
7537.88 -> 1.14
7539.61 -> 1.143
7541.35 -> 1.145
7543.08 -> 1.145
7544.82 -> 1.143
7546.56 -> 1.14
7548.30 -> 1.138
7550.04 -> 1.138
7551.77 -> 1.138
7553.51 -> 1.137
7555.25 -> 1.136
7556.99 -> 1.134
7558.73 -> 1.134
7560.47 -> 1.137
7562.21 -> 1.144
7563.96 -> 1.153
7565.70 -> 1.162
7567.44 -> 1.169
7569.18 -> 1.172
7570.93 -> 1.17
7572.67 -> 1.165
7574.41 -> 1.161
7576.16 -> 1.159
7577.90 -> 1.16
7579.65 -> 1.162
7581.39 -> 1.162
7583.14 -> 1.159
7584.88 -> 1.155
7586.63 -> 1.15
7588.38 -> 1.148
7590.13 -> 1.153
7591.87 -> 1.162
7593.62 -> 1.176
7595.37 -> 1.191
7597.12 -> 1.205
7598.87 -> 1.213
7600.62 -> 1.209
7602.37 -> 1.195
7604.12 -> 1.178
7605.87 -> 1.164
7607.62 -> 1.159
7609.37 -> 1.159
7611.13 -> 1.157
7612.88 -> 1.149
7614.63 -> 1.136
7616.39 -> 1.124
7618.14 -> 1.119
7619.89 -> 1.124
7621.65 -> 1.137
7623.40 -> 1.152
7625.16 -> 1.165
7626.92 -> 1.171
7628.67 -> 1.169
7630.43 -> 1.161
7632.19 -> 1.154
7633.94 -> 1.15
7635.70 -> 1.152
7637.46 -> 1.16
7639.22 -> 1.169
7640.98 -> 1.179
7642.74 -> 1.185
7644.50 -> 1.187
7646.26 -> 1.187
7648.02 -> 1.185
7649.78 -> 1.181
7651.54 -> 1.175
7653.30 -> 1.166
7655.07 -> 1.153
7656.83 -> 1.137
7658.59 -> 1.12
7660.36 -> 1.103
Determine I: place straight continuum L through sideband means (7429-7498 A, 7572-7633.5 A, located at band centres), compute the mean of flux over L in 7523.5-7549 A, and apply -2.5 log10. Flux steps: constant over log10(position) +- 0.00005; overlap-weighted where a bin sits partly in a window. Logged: 0.01 mag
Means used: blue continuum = 1.13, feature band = 1.14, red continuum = 1.16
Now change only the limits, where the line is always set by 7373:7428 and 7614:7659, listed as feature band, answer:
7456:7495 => 0.01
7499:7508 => 0.02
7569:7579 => -0.01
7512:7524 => 0.02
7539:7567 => 0.01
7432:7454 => -0.01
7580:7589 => 0.00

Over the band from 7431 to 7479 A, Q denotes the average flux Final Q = 1.13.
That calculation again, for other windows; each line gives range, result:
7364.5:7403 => 1.14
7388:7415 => 1.12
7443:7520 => 1.13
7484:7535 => 1.13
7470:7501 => 1.13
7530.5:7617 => 1.16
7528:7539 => 1.14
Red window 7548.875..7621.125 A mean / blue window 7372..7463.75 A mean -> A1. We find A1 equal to 1.0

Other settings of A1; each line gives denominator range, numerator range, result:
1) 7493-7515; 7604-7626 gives 1.02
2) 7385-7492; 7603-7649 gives 1.03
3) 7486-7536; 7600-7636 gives 1.02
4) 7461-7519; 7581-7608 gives 1.04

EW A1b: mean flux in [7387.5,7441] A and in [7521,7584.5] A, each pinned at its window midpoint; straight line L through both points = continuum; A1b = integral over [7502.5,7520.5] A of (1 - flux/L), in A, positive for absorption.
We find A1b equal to 0.3 A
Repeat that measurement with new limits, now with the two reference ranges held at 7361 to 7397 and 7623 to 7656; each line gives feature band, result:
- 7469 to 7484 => 0.3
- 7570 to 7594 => 0.0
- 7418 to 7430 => 0.3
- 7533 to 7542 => 0.1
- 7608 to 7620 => 0.3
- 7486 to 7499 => 0.2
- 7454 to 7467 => 0.2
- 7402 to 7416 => 0.3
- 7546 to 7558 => 0.2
